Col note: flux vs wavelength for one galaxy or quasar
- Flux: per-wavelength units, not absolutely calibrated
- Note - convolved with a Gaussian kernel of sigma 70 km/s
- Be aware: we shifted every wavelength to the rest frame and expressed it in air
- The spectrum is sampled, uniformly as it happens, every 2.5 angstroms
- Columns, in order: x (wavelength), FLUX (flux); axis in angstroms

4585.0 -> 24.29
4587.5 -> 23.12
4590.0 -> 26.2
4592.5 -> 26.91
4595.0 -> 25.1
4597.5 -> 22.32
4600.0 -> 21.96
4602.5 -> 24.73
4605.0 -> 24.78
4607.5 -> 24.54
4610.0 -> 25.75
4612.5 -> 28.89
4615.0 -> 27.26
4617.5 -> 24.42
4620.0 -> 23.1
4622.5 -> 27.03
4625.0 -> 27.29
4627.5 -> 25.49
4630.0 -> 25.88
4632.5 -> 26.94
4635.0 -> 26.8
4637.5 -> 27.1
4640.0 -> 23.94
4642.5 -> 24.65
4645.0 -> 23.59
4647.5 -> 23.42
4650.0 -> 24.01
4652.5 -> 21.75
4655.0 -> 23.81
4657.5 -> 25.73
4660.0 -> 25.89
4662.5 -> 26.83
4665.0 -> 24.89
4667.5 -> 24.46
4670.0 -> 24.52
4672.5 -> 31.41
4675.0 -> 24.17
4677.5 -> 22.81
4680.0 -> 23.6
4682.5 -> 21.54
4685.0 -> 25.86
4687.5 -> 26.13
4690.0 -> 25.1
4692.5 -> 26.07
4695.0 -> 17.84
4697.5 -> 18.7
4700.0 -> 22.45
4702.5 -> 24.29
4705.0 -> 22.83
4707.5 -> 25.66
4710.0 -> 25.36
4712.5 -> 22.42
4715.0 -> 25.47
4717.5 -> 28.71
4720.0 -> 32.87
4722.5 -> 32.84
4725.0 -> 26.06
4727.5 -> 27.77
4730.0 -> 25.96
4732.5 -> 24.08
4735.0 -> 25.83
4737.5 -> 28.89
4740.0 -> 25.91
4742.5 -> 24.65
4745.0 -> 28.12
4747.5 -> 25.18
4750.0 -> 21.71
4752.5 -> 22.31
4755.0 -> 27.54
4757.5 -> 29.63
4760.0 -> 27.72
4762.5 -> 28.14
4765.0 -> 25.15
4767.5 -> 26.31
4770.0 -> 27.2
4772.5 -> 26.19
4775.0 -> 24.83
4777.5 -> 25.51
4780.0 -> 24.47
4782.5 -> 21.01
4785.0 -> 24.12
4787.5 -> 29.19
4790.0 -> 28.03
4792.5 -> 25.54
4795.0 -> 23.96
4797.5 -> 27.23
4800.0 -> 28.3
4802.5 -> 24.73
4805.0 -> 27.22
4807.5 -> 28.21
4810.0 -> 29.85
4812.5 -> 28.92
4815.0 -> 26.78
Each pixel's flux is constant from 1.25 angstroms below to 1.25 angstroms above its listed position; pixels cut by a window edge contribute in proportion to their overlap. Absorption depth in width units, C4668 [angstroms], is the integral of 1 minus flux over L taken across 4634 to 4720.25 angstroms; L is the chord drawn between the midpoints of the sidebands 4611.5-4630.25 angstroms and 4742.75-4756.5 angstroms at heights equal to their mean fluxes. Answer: 3.55 angstroms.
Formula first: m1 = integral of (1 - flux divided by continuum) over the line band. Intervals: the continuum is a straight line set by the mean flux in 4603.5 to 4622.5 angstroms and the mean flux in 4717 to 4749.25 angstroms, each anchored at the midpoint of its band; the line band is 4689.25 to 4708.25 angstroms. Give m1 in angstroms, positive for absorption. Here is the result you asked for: 2.9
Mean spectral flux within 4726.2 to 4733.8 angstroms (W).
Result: 25.9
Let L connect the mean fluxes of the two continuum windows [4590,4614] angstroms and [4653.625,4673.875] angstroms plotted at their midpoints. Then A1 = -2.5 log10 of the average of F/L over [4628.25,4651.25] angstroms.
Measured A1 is 0.02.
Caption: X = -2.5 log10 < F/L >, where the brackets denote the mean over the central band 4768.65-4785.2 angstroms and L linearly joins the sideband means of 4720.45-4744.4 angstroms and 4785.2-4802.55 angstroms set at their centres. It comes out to 0.08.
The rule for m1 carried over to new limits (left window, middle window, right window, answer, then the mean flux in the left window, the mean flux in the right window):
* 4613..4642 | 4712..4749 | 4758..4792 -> -1.43 angstroms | 26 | 26.1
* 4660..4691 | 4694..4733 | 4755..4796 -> 0.38 angstroms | 25.1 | 26.1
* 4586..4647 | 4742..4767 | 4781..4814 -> 0.23 angstroms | 25.3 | 26.6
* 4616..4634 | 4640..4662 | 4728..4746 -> 1.44 angstroms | 25.8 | 26.2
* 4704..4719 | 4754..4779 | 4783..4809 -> -0.69 angstroms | 25.2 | 26.5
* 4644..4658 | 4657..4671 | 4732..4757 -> -0.88 angstroms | 23.6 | 25.6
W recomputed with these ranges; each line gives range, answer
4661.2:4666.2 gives 25.9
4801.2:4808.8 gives 26.8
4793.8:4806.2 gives 26.3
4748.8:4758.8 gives 25.3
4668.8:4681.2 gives 25.3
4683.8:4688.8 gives 26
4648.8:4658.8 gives 23.8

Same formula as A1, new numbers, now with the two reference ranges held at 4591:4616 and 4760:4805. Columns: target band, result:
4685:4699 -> 0.11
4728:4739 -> -0.02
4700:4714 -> 0.07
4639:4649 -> 0.07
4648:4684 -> 0.04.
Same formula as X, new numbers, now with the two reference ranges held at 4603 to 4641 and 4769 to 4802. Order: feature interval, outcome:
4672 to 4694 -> 0.04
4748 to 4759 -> 0.02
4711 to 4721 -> -0.05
